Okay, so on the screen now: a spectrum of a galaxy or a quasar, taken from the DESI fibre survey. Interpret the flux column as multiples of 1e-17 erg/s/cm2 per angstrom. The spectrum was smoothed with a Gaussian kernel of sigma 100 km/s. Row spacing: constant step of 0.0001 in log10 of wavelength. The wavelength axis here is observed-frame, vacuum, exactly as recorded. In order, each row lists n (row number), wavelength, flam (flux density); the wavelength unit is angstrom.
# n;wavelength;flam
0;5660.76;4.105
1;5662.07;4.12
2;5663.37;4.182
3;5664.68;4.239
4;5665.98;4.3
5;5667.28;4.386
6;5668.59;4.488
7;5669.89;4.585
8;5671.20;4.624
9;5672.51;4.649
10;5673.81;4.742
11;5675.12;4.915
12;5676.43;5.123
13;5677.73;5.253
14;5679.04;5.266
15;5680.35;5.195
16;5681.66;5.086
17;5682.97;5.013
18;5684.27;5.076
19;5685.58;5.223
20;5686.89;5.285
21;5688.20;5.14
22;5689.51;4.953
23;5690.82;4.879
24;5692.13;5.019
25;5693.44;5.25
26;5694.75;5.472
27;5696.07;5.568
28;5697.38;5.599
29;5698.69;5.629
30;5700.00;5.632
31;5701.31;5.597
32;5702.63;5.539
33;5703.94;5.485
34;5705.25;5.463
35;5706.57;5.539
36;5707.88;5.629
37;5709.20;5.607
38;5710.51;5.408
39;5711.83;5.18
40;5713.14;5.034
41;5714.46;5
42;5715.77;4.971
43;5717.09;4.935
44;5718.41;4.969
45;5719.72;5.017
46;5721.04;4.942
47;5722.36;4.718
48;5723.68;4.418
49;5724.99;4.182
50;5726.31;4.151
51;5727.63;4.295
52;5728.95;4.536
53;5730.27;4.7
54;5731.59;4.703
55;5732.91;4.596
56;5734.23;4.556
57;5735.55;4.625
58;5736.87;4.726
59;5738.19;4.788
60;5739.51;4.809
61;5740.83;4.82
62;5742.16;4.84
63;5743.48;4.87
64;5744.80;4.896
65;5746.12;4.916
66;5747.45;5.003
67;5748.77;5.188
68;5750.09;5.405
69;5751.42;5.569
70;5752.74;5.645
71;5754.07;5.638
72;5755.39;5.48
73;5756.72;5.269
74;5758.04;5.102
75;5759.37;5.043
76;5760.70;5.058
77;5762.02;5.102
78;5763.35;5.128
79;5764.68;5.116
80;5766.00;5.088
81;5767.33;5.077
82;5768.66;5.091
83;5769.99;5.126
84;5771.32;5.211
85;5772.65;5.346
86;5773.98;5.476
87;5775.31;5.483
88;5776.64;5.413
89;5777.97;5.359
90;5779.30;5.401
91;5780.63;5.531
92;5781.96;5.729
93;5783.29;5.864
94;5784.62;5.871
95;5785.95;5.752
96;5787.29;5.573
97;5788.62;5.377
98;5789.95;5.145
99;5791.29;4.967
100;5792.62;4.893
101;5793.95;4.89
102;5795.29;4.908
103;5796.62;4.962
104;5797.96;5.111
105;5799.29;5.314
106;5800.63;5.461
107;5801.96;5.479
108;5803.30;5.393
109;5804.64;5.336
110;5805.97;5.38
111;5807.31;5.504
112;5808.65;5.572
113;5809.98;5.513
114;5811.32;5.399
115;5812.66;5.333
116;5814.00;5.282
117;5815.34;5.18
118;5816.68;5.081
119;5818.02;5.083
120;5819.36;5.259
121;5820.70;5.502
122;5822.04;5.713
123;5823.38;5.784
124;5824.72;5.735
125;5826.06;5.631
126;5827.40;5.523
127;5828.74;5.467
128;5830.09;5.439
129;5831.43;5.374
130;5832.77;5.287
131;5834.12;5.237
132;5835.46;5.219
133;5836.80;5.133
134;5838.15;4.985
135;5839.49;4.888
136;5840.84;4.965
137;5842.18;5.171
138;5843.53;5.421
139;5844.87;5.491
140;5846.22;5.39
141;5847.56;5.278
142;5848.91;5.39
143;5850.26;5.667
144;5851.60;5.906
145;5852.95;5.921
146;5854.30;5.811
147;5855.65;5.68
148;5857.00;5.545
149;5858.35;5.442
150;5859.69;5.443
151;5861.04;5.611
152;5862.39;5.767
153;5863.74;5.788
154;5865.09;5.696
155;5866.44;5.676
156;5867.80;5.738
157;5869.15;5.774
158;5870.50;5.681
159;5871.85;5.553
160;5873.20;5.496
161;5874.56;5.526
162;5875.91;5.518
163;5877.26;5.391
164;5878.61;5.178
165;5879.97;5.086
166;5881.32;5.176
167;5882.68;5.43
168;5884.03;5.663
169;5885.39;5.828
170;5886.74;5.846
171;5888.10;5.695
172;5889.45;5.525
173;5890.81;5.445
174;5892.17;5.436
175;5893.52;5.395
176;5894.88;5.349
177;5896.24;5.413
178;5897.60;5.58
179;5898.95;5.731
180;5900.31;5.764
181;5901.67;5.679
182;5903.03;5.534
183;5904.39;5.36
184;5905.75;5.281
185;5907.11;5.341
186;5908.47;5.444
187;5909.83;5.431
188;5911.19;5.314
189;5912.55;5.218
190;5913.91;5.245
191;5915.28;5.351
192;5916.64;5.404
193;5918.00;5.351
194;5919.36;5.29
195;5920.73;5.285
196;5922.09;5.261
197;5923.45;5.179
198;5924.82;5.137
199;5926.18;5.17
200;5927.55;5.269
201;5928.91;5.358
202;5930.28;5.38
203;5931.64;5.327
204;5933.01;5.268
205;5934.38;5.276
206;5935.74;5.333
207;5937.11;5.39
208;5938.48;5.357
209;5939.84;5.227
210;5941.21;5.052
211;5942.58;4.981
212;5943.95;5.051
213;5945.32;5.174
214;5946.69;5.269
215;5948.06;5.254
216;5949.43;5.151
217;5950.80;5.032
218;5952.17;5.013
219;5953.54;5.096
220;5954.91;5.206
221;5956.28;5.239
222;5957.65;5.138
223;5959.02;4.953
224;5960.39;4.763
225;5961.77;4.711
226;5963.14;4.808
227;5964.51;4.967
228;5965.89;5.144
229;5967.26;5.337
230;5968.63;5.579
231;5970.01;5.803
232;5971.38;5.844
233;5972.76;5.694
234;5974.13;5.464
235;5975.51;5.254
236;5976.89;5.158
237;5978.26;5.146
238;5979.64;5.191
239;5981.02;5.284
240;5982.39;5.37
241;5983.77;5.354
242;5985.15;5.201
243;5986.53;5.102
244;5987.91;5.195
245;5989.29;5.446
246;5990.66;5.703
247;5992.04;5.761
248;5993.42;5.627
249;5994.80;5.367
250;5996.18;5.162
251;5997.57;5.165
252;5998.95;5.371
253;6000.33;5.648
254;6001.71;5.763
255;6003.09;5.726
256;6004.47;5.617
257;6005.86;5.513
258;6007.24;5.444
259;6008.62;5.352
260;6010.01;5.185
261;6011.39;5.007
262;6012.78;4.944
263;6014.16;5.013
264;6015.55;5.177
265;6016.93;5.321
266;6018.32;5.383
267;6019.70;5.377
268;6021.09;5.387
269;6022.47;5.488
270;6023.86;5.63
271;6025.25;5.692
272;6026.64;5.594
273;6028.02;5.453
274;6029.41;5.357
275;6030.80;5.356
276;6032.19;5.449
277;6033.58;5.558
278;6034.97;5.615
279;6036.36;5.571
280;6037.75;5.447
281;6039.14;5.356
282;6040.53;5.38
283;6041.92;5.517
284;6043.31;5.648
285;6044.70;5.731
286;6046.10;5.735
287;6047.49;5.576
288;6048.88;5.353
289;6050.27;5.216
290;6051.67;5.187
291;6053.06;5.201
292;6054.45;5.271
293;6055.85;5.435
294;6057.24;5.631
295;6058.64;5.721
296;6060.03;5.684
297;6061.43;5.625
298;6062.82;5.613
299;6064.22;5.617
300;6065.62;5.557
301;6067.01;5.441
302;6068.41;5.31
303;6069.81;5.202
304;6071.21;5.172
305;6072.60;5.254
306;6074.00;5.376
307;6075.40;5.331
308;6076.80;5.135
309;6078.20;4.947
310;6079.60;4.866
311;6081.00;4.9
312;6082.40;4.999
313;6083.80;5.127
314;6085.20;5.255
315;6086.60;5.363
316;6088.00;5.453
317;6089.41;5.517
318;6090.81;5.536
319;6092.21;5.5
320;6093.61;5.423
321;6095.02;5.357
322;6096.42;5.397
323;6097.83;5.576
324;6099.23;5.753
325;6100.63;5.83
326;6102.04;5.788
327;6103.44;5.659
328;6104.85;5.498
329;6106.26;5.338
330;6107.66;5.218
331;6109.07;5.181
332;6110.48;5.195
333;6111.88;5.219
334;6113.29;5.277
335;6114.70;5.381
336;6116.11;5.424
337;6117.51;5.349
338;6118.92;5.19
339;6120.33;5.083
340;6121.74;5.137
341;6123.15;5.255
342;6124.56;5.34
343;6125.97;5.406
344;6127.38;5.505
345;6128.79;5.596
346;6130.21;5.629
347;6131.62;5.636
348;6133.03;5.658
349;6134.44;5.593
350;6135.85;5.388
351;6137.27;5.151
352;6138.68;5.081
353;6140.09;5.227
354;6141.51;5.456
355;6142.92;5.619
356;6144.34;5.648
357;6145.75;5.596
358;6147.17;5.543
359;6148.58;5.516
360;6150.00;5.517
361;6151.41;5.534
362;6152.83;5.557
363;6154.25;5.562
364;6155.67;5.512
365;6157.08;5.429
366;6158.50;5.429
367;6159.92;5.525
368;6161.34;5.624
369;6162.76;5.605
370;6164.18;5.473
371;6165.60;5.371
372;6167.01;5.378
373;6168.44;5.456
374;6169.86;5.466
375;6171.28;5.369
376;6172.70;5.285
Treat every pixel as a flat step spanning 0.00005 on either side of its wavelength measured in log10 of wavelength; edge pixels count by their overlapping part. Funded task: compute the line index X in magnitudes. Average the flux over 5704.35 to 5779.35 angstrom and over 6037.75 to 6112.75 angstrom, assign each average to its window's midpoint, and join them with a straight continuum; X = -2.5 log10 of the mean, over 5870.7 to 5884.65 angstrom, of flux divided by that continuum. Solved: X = -0.05 mag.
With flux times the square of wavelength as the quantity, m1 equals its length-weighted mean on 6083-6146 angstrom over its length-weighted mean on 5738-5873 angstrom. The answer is 1.1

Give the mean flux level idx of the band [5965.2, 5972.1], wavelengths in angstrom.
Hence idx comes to 5.54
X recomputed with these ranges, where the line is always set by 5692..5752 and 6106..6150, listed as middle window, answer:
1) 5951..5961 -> 0.04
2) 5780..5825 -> -0.06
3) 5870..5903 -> -0.07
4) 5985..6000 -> -0.02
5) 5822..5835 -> -0.08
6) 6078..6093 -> 0.02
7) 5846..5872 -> -0.10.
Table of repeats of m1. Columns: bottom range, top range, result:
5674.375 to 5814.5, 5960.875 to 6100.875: 1.15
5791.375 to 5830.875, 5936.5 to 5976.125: 1.02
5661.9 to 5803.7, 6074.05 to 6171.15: 1.21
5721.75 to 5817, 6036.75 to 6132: 1.17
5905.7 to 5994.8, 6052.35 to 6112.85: 1.07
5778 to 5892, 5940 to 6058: 1.04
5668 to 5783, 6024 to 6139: 1.20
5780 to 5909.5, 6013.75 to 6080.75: 1.06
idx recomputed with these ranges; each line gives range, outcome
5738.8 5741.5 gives 4.81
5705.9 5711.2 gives 5.54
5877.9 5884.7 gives 5.31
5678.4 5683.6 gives 5.13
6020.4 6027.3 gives 5.56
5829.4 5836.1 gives 5.31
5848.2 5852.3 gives 5.65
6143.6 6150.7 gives 5.56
